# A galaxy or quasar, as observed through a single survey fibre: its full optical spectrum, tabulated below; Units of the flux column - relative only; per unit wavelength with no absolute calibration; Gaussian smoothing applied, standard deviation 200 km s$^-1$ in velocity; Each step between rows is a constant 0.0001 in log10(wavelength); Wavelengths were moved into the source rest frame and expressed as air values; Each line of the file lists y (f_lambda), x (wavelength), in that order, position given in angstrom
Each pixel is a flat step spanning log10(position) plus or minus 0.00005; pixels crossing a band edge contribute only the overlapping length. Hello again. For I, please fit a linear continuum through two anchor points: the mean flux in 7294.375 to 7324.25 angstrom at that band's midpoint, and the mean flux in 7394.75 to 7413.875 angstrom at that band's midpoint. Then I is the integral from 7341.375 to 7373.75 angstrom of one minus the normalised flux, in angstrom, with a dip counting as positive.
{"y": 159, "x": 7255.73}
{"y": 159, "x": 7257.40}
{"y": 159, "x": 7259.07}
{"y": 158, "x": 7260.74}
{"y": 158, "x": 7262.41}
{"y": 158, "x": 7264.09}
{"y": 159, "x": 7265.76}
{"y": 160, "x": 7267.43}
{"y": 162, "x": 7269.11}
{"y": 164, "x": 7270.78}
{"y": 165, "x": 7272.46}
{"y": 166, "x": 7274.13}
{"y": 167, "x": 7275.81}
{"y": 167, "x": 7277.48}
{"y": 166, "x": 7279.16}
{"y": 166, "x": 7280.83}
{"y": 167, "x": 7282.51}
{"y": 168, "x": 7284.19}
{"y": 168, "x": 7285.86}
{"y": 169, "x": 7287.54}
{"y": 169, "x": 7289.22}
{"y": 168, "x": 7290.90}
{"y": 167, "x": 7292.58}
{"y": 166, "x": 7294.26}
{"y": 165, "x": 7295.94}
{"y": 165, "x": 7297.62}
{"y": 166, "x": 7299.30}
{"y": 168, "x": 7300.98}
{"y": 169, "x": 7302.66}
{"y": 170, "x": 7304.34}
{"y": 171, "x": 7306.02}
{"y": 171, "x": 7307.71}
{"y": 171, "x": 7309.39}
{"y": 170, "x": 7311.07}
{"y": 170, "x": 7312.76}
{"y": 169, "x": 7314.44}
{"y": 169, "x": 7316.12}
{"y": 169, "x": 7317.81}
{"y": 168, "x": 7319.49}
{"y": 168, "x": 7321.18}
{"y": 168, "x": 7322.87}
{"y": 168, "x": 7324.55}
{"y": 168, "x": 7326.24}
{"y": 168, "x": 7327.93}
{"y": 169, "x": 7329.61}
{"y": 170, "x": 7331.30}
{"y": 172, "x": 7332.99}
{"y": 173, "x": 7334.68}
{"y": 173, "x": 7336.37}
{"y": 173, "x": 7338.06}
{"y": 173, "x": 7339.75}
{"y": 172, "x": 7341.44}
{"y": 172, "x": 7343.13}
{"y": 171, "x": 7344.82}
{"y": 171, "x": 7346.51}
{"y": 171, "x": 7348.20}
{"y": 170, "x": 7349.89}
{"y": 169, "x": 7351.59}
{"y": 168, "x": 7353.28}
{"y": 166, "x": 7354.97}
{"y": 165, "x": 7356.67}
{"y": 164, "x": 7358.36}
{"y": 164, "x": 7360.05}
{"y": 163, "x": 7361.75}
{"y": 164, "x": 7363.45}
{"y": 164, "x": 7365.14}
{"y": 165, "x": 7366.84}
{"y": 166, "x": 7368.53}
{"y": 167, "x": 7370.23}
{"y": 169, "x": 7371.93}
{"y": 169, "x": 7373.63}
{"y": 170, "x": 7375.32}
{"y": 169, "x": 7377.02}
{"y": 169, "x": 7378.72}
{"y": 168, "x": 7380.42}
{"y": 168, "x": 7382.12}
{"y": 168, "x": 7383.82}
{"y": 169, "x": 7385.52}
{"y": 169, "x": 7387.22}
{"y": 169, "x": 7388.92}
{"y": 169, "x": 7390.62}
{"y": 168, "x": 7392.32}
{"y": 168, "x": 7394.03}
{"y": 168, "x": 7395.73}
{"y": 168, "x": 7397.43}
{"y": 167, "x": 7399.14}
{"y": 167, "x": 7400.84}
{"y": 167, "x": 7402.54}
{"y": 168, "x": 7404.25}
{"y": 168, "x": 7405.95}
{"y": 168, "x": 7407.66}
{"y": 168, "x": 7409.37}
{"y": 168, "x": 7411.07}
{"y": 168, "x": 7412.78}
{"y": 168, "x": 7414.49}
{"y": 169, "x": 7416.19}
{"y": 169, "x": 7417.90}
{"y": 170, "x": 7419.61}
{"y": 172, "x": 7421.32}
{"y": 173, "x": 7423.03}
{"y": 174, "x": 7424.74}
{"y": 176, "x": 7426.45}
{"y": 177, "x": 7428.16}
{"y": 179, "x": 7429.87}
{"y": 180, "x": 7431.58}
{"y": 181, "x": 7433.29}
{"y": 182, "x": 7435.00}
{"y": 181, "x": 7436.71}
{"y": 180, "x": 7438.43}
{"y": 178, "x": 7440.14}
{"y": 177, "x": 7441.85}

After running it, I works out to 0.2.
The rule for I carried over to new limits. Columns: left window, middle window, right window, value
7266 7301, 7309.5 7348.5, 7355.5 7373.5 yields -1.10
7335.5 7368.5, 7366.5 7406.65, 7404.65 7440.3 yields 0.66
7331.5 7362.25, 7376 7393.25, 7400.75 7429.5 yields 0.13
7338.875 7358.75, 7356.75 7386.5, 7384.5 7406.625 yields 0.36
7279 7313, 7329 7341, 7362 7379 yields -0.31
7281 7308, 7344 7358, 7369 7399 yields -0.04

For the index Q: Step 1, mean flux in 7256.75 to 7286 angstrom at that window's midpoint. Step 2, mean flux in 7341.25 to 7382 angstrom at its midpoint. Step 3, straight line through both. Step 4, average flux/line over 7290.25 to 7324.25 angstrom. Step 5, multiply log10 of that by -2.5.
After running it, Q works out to -0.023 mag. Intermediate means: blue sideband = 163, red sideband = 168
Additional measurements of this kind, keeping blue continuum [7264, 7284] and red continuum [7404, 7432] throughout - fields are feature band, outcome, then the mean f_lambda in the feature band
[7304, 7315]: -0.03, 170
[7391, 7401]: 0.02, 168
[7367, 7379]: 0.01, 168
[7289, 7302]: -0.01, 167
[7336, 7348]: -0.03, 172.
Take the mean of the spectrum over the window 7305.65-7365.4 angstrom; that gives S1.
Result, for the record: 169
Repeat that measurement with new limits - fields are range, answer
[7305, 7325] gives 169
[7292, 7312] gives 168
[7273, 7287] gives 167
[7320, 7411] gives 168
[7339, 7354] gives 171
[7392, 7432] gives 170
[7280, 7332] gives 168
